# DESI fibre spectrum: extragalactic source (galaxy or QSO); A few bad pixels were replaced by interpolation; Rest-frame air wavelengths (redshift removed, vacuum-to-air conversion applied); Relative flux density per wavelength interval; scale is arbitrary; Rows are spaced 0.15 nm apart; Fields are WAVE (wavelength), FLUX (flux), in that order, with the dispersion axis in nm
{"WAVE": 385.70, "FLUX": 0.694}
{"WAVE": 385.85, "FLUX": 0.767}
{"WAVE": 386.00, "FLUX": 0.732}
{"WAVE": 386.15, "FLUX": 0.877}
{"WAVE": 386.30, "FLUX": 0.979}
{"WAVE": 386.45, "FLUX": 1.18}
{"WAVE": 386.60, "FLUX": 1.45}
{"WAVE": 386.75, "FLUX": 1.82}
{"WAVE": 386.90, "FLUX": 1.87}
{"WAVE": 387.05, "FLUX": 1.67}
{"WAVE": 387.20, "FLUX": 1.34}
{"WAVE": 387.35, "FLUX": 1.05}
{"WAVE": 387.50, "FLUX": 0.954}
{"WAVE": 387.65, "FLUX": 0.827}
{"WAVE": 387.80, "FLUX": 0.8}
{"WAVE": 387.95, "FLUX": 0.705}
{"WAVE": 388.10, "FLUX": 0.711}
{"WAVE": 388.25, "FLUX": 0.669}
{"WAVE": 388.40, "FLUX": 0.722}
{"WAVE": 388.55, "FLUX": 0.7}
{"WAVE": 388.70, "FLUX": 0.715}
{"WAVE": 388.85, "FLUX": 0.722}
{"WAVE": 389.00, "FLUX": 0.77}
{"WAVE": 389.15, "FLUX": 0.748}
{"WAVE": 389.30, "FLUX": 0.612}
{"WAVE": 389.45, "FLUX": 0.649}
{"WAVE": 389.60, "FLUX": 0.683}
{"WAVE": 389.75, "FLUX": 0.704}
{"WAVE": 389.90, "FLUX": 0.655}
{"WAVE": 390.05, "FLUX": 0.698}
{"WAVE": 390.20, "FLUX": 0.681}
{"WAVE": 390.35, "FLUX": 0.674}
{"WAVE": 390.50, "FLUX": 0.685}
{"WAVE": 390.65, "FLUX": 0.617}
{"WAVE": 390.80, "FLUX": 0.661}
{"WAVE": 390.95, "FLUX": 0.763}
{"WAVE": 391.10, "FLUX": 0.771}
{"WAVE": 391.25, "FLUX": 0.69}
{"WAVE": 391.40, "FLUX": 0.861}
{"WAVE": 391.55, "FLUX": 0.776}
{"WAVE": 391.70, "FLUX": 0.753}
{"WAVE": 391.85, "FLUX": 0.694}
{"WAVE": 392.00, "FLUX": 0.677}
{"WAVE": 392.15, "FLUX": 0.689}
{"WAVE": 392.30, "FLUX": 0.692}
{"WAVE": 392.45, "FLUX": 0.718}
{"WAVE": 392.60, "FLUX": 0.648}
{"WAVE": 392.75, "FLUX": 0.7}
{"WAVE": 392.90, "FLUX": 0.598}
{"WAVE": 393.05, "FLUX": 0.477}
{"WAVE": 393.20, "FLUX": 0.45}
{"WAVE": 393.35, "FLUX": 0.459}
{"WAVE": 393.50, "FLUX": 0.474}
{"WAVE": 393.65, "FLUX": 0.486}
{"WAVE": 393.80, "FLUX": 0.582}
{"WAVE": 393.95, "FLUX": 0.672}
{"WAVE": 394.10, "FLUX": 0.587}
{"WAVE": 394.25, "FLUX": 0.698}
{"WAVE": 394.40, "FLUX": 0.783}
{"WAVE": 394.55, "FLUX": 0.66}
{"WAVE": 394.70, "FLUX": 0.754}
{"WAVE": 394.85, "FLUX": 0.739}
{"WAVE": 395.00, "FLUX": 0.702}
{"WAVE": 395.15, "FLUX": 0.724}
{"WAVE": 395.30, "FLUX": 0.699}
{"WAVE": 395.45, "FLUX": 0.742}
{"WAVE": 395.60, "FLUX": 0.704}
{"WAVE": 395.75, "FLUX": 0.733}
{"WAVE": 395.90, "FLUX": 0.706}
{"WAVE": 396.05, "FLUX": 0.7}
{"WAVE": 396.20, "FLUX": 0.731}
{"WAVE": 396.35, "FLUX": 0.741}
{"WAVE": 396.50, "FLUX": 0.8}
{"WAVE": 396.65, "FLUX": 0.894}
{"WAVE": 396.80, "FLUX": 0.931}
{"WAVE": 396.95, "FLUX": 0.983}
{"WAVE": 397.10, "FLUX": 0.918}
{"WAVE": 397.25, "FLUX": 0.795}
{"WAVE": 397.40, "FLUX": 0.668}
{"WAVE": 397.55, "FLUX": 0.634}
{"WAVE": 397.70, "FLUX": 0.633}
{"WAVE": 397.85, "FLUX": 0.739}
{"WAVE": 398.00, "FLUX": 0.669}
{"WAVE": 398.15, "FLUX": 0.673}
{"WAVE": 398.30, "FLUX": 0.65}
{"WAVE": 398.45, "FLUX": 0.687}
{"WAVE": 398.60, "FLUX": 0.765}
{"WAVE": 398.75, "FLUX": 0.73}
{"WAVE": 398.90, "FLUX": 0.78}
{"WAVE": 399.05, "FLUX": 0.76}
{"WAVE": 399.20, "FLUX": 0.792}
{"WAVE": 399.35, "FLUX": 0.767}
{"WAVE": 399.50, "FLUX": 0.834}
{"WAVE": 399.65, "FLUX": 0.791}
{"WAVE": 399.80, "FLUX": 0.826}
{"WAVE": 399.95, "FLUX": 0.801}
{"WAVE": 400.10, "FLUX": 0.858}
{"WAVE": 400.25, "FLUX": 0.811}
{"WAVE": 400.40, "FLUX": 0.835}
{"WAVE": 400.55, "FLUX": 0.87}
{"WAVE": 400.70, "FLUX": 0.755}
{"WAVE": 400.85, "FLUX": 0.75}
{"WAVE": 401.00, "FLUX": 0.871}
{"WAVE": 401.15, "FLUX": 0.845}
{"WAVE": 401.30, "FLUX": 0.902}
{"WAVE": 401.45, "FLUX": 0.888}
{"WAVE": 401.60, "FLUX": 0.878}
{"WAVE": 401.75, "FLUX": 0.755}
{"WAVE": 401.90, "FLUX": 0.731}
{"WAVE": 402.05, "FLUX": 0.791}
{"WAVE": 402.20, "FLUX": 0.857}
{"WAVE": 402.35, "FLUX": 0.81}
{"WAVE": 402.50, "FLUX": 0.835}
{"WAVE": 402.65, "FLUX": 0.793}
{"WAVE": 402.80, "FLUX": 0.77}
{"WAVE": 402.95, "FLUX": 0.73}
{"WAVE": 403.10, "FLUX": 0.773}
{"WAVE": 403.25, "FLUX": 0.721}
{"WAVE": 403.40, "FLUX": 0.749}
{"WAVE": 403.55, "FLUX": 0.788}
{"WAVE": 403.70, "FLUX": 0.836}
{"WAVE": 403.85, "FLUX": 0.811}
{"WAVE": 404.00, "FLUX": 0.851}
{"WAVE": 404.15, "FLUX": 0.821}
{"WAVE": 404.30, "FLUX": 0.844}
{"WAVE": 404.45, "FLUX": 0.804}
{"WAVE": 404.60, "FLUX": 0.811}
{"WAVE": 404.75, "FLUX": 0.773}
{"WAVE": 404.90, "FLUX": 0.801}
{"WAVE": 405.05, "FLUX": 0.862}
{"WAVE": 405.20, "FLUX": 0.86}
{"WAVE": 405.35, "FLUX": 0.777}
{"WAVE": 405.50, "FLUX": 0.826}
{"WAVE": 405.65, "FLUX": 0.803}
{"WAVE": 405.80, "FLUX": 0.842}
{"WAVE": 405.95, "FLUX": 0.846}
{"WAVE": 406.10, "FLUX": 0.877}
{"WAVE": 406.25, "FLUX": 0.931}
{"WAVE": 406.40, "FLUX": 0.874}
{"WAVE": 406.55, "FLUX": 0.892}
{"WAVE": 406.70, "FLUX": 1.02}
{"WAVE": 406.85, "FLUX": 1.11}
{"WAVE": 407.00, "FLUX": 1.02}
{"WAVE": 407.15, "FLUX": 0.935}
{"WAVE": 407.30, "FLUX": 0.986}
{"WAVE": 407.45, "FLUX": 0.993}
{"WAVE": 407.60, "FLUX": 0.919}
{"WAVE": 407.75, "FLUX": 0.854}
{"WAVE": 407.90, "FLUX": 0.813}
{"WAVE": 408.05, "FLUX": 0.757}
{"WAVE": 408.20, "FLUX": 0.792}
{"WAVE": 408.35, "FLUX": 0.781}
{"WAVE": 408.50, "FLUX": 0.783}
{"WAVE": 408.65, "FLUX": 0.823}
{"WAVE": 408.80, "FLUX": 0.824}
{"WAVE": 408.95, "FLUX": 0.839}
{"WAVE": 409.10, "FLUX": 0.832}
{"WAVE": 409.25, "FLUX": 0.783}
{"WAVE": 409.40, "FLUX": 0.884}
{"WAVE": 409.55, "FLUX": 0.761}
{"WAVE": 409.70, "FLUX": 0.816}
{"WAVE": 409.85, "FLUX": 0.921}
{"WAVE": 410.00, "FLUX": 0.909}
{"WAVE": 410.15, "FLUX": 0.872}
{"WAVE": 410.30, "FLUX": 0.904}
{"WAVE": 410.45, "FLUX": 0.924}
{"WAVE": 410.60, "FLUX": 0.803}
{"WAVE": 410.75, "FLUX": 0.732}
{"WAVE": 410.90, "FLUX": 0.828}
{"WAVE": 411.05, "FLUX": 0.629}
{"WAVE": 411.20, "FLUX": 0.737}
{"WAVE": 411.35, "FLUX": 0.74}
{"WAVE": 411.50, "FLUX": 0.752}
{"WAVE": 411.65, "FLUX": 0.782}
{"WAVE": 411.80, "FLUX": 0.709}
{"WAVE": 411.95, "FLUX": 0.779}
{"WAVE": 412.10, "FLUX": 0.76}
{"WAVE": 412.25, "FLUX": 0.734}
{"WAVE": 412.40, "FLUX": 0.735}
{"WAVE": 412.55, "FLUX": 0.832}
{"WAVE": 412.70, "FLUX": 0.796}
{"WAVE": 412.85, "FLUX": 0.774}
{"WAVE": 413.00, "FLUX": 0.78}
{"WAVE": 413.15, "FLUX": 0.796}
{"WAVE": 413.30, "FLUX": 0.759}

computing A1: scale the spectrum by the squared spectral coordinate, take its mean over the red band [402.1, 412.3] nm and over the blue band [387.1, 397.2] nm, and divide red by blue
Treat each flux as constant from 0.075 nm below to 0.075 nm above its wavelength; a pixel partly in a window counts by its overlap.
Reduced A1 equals 1.2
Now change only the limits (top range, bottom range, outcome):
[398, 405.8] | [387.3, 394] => 1.23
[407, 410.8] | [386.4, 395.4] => 1.20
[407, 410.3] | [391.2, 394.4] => 1.45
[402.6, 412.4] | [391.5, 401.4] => 1.20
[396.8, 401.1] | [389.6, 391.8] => 1.14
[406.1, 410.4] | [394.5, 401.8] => 1.20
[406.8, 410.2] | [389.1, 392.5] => 1.35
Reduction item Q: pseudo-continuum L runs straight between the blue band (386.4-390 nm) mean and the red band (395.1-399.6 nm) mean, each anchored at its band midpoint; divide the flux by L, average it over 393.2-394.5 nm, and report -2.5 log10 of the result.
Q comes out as 0.37 mag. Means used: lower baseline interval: 0.944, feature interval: 0.586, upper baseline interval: 0.753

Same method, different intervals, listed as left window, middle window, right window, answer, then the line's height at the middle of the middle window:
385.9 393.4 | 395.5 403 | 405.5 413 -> 0.06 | 0.826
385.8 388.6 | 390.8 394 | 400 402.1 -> 0.43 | 0.965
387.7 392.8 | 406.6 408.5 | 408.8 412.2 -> -0.15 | 0.79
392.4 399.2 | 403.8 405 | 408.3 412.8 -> -0.08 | 0.758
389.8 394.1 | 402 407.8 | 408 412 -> -0.12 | 0.761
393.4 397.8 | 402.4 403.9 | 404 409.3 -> 0.05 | 0.815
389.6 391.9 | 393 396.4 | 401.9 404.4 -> 0.14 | 0.739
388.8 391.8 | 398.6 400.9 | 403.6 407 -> 0.01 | 0.804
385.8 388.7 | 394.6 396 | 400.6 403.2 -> 0.25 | 0.911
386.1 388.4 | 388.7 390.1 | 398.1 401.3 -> 0.46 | 1.06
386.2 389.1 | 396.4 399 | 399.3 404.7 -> 0.15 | 0.876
